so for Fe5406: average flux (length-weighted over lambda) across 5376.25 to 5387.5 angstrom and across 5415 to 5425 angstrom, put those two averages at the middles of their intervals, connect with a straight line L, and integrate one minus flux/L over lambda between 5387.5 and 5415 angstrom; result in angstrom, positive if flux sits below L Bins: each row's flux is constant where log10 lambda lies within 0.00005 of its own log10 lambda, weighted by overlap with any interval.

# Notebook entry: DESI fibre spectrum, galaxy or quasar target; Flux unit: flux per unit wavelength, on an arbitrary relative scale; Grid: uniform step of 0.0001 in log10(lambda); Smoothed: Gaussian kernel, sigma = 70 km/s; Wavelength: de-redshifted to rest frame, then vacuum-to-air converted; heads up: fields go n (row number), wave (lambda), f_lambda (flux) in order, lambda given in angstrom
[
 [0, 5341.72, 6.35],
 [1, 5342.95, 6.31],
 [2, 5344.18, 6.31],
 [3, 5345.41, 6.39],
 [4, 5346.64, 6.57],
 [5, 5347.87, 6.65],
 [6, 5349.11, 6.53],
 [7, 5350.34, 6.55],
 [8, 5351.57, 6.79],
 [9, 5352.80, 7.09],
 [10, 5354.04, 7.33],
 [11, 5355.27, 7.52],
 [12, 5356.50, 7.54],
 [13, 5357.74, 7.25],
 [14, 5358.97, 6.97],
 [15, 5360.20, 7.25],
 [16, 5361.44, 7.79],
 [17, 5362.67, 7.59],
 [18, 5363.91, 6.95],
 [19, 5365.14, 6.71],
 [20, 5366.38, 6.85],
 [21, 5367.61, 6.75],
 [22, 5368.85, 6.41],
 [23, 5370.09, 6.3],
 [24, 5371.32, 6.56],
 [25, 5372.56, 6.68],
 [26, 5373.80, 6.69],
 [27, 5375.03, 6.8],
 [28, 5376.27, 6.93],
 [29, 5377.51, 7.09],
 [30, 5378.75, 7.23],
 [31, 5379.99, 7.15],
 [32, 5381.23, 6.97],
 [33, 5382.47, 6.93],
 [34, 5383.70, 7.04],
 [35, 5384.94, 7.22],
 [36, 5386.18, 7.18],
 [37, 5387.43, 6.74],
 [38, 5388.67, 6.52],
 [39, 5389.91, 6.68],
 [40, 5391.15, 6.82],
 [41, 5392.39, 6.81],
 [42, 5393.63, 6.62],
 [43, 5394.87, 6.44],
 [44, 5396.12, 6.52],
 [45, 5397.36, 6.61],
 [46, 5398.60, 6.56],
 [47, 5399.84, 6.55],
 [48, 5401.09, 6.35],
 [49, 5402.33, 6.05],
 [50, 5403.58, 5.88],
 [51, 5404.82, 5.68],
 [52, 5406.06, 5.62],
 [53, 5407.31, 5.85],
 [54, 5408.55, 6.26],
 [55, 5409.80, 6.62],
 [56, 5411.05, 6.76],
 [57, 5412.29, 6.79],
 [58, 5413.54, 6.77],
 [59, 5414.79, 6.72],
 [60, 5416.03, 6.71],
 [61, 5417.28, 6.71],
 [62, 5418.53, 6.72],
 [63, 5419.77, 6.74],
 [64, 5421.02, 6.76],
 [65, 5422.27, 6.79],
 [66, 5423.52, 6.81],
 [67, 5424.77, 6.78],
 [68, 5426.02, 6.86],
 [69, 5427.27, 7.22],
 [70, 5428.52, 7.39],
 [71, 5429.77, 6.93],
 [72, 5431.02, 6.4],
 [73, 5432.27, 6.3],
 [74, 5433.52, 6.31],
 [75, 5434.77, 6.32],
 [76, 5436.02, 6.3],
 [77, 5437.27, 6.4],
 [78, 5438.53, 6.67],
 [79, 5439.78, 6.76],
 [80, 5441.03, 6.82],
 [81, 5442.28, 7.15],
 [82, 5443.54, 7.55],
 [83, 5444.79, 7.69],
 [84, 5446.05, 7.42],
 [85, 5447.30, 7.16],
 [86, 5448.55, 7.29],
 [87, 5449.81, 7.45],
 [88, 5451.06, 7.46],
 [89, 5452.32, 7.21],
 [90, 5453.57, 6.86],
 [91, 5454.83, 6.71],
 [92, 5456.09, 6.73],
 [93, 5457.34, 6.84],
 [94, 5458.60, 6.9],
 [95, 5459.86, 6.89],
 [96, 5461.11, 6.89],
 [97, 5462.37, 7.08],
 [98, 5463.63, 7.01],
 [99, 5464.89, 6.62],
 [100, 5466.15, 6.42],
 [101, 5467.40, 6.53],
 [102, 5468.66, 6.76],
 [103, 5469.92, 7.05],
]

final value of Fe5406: 1.9 angstrom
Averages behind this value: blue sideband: 7.06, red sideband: 6.75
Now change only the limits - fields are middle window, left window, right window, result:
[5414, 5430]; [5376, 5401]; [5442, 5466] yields 0.2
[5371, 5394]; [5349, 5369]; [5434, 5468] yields 0.5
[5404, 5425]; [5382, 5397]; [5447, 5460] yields 1.1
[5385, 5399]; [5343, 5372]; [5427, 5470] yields 0.4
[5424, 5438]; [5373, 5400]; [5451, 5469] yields 0.4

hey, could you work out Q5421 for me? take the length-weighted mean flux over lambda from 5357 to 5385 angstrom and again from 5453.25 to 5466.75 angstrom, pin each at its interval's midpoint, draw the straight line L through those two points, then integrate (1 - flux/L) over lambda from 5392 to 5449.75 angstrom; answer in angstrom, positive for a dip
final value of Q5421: 1.72 angstrom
